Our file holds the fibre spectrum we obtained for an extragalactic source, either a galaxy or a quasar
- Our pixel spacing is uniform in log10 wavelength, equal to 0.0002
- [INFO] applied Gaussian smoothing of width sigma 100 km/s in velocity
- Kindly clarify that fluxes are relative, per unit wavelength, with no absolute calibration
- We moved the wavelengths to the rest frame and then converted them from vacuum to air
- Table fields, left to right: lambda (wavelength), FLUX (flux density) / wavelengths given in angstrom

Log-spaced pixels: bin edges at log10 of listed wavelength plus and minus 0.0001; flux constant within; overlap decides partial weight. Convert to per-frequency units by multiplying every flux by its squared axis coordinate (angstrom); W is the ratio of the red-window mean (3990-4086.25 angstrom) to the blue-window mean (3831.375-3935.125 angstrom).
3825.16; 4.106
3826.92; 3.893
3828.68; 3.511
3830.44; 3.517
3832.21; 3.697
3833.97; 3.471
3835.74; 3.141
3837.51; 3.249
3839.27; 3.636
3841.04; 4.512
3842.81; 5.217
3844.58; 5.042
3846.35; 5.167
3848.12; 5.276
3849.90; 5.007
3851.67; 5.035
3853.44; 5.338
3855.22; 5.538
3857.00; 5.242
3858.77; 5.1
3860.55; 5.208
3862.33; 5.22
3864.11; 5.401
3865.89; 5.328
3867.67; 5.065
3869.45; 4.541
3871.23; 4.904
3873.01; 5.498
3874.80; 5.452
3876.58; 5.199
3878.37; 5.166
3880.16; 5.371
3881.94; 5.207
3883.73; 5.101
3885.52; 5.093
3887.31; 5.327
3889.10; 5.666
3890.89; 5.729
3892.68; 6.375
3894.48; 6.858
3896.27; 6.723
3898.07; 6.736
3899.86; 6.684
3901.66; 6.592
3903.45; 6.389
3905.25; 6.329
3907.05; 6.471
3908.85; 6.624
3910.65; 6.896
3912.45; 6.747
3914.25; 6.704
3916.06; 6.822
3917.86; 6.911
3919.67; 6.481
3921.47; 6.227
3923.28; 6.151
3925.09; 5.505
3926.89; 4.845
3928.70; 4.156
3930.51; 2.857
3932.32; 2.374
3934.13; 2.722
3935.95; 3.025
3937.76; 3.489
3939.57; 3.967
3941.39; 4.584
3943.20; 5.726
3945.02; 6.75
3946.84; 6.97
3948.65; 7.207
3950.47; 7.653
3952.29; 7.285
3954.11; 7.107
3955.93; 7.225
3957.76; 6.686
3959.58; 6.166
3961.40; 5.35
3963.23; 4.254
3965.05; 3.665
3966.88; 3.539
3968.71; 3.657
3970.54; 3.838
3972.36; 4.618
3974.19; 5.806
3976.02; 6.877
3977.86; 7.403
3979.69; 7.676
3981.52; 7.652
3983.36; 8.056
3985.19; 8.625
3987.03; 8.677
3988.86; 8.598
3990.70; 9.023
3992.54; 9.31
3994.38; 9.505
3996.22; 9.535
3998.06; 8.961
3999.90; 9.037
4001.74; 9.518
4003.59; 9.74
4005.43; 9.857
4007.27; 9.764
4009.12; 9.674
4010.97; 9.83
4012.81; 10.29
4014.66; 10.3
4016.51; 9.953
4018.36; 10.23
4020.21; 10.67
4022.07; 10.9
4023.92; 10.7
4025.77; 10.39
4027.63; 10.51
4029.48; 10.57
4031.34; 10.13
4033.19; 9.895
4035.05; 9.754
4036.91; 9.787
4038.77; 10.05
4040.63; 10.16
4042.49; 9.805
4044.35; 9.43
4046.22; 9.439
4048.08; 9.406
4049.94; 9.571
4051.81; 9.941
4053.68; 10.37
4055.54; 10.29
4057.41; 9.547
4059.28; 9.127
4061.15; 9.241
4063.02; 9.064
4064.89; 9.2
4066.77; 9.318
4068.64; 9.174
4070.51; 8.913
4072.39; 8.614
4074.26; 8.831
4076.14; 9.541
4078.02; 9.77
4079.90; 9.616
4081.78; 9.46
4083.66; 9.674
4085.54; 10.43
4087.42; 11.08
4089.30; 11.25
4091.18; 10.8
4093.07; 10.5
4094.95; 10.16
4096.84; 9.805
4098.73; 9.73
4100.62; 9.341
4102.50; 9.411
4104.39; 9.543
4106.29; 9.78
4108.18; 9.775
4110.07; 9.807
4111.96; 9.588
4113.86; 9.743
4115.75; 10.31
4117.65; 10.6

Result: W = 2.0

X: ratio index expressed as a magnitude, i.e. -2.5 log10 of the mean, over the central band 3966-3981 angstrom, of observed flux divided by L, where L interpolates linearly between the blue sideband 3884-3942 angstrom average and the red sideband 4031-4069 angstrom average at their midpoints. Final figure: 0.32 mag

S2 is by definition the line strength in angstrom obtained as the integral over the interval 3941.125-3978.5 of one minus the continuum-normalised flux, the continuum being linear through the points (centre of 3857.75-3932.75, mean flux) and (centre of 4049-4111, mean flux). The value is 6.5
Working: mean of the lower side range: 5.69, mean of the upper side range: 9.72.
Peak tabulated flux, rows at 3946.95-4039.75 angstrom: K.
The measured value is 10.9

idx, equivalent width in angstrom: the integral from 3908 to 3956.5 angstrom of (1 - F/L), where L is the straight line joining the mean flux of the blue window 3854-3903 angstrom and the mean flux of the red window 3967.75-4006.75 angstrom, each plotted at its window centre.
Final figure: 7.7 angstrom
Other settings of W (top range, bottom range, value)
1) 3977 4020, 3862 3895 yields 1.82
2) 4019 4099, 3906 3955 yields 1.87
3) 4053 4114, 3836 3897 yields 2.08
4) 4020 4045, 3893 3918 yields 1.63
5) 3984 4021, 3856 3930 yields 1.74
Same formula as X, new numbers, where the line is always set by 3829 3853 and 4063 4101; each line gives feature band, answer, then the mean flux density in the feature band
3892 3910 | -0.16 mag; 6.58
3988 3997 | -0.19 mag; 9.19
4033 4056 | -0.11 mag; 9.83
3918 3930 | 0.11 mag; 5.56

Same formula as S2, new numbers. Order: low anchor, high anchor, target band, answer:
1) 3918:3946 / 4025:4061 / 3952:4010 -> -2.9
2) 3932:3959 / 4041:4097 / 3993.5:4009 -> -4.2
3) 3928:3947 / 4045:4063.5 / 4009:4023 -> -4.4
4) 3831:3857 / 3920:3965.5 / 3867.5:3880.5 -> -1.0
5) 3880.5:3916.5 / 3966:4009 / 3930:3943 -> 6.6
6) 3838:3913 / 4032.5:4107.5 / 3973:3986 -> 0.7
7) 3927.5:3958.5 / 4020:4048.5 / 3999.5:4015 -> -2.0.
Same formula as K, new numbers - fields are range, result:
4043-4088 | 11.08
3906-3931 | 6.911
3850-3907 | 6.858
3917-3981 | 7.676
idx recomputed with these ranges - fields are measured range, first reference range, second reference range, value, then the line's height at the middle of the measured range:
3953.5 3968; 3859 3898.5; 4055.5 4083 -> 3.4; 7.12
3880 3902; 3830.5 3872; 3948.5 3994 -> -2.4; 5.37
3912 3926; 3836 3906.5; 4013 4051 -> 0.7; 6.78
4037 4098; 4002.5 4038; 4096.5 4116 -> 1.0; 9.9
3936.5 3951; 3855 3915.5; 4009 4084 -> 3.2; 7.24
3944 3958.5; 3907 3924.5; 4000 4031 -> 1.4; 7.86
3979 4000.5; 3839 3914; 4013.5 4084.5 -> -1.0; 8.34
